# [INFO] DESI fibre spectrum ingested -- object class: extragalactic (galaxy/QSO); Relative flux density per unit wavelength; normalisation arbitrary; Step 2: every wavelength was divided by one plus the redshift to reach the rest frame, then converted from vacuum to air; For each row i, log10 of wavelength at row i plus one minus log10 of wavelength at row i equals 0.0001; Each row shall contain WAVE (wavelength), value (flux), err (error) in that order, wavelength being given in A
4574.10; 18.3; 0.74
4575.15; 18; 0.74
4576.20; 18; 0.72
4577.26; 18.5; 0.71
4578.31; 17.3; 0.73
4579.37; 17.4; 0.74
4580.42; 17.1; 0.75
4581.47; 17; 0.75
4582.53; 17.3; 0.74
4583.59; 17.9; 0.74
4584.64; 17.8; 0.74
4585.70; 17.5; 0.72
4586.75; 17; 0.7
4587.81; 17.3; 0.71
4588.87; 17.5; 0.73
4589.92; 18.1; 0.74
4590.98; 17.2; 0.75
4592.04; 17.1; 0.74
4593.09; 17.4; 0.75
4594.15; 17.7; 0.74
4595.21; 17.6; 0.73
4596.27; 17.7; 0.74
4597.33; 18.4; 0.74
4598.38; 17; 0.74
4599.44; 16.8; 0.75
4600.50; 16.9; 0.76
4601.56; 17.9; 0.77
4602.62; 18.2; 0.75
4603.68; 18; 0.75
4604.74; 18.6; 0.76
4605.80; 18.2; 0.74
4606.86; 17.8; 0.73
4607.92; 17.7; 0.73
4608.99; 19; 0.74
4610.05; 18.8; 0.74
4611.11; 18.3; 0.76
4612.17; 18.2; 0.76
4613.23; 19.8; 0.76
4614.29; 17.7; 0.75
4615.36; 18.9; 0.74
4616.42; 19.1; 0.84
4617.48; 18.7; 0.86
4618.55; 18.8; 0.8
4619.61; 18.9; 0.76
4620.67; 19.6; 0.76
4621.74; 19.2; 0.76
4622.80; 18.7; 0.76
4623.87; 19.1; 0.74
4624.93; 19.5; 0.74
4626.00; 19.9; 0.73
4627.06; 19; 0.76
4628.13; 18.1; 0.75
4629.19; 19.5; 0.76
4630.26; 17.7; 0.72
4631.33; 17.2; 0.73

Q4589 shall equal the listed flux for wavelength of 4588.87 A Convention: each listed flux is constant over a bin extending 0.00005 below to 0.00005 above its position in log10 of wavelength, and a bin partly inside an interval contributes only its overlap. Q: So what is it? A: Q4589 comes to 17.5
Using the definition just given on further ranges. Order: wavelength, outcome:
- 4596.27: 17.7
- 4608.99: 19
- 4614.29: 17.7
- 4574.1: 18.3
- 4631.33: 17.2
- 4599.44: 16.8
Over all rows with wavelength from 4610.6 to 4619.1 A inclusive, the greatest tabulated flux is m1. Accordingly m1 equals 19.8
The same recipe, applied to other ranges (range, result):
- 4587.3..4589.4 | 17.5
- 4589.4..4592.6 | 18.1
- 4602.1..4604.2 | 18.2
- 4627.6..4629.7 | 19.5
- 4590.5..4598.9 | 18.4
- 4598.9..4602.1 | 17.9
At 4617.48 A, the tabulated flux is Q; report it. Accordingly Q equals 18.7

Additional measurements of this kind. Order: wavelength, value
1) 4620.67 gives 19.6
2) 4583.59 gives 17.9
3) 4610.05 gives 18.8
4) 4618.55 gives 18.8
